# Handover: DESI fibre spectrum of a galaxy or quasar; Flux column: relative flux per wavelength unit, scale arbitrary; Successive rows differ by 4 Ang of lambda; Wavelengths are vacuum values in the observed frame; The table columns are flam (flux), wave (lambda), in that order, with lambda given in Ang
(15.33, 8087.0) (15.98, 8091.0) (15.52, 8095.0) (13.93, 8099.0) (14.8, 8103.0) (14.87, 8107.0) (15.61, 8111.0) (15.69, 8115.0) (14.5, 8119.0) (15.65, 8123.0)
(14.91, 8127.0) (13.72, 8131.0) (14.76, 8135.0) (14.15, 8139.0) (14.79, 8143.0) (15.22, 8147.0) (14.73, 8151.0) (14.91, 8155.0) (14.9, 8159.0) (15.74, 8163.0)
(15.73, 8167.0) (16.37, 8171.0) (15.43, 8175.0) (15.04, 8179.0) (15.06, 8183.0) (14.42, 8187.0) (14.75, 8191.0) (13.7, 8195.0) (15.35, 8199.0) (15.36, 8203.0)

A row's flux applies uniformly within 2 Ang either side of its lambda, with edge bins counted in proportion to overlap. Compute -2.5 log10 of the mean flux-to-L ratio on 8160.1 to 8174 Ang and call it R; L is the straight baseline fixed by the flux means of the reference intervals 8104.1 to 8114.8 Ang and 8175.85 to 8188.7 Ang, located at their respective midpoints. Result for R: -0.06 mag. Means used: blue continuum 15.3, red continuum 14.9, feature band 15.8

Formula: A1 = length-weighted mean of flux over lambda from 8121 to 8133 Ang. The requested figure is 14.8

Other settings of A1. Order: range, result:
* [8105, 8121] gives 15.2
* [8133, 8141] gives 14.5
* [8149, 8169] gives 15.2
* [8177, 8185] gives 15.1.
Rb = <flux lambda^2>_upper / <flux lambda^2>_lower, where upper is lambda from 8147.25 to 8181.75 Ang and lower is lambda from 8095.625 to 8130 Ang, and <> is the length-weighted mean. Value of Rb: 1.0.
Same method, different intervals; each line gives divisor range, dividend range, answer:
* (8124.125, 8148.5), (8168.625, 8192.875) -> 1.05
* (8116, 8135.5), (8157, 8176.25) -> 1.07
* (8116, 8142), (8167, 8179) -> 1.08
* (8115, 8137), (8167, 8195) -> 1.04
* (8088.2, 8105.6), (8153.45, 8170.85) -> 1.04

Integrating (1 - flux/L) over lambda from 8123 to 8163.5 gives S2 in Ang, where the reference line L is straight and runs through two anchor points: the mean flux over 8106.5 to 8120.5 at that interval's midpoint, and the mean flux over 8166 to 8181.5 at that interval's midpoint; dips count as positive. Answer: 1.7 Ang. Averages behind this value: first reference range 15.2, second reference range 15.6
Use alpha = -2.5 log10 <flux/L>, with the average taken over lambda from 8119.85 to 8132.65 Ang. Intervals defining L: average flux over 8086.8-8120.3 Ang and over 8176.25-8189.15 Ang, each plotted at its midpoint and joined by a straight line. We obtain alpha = 0.02 mag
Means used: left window 15.1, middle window 14.8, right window 14.9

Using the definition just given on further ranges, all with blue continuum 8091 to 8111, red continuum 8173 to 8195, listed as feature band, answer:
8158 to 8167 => -0.04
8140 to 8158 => 0.00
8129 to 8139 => 0.05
